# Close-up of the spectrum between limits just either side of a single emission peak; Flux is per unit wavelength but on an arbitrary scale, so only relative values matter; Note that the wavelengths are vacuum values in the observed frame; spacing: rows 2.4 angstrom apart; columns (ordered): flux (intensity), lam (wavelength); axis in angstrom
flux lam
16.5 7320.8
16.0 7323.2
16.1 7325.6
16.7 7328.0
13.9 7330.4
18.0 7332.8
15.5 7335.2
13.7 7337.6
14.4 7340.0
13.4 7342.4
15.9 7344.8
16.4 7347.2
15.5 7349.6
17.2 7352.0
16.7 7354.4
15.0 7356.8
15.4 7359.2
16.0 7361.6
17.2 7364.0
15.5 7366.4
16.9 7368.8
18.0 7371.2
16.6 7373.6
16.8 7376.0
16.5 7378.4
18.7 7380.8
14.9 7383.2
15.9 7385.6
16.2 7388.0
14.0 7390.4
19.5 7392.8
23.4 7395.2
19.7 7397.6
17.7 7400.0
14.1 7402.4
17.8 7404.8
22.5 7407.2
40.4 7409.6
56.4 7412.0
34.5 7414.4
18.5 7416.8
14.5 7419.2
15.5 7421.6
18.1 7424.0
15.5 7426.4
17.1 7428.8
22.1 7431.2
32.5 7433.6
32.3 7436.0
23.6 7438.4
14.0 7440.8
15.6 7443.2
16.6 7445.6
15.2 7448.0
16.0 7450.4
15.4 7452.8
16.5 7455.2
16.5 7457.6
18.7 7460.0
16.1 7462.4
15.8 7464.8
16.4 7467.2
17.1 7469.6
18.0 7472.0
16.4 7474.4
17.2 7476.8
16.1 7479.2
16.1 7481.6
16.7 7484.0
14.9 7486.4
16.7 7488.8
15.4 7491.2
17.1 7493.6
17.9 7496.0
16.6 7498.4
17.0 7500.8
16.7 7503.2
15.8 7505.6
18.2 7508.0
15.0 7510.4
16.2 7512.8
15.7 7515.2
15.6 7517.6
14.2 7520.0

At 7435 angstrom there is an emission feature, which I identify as [N II] 6583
